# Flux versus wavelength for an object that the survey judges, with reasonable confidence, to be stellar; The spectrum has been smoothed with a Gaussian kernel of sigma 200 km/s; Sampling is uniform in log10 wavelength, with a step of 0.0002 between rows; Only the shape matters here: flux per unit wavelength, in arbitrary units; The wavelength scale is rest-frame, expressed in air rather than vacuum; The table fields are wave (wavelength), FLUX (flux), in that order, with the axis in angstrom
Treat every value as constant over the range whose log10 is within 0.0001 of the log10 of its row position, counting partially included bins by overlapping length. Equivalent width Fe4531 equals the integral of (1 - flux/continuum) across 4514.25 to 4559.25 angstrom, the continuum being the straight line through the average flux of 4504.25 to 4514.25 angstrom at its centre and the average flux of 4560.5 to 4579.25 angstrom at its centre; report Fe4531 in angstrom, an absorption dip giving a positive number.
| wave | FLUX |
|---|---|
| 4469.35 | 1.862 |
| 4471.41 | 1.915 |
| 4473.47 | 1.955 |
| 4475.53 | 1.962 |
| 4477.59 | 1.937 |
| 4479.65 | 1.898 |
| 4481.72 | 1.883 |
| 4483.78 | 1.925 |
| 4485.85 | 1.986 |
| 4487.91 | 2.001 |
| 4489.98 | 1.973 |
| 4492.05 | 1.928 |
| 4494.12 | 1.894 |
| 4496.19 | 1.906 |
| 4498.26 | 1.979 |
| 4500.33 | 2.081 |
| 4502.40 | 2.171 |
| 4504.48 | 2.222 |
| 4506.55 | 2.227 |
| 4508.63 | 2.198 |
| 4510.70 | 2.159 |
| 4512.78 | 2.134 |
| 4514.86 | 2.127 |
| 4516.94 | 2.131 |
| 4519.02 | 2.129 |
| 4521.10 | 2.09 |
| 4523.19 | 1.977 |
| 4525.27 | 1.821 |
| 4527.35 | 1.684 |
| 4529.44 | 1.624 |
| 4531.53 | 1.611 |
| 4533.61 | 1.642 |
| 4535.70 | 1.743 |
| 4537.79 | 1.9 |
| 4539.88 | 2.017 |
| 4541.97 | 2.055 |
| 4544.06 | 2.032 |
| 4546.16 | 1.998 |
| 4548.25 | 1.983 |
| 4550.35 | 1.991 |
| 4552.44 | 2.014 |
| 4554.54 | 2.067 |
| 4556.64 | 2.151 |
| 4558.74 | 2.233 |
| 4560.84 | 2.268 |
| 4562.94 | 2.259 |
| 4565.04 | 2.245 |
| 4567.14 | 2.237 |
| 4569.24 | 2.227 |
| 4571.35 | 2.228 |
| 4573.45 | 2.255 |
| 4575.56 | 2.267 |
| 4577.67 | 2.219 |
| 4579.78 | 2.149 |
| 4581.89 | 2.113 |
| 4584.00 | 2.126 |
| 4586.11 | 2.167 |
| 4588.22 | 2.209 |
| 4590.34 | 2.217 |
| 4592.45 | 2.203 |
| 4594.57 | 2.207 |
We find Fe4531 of 5.3 angstrom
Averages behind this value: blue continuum 2.18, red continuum 2.24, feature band 1.95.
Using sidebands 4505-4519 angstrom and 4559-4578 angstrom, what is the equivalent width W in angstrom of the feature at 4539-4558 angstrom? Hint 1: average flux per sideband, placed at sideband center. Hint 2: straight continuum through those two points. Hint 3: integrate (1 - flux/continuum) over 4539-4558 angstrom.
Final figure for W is 1.5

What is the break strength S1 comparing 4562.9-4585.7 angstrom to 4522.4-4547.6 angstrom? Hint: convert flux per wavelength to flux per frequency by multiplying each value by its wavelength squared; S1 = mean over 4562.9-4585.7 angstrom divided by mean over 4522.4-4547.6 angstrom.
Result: 1.2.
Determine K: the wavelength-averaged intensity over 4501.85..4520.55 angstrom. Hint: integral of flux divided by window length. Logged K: 2.16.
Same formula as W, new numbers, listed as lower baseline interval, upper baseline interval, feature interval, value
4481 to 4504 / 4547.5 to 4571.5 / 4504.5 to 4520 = -1.0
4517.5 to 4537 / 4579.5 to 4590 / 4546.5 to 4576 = -2.1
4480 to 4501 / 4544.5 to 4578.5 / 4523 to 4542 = 2.7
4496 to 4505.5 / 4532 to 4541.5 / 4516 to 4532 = 0.3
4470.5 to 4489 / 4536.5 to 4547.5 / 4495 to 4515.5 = -1.6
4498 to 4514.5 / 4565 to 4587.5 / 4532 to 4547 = 1.9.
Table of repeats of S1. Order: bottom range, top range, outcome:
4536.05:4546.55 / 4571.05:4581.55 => 1.13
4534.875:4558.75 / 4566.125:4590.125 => 1.11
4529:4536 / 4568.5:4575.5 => 1.38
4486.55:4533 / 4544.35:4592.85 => 1.11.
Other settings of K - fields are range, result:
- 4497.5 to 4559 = 2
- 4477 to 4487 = 1.93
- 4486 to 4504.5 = 2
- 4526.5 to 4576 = 2.03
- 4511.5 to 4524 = 2.1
